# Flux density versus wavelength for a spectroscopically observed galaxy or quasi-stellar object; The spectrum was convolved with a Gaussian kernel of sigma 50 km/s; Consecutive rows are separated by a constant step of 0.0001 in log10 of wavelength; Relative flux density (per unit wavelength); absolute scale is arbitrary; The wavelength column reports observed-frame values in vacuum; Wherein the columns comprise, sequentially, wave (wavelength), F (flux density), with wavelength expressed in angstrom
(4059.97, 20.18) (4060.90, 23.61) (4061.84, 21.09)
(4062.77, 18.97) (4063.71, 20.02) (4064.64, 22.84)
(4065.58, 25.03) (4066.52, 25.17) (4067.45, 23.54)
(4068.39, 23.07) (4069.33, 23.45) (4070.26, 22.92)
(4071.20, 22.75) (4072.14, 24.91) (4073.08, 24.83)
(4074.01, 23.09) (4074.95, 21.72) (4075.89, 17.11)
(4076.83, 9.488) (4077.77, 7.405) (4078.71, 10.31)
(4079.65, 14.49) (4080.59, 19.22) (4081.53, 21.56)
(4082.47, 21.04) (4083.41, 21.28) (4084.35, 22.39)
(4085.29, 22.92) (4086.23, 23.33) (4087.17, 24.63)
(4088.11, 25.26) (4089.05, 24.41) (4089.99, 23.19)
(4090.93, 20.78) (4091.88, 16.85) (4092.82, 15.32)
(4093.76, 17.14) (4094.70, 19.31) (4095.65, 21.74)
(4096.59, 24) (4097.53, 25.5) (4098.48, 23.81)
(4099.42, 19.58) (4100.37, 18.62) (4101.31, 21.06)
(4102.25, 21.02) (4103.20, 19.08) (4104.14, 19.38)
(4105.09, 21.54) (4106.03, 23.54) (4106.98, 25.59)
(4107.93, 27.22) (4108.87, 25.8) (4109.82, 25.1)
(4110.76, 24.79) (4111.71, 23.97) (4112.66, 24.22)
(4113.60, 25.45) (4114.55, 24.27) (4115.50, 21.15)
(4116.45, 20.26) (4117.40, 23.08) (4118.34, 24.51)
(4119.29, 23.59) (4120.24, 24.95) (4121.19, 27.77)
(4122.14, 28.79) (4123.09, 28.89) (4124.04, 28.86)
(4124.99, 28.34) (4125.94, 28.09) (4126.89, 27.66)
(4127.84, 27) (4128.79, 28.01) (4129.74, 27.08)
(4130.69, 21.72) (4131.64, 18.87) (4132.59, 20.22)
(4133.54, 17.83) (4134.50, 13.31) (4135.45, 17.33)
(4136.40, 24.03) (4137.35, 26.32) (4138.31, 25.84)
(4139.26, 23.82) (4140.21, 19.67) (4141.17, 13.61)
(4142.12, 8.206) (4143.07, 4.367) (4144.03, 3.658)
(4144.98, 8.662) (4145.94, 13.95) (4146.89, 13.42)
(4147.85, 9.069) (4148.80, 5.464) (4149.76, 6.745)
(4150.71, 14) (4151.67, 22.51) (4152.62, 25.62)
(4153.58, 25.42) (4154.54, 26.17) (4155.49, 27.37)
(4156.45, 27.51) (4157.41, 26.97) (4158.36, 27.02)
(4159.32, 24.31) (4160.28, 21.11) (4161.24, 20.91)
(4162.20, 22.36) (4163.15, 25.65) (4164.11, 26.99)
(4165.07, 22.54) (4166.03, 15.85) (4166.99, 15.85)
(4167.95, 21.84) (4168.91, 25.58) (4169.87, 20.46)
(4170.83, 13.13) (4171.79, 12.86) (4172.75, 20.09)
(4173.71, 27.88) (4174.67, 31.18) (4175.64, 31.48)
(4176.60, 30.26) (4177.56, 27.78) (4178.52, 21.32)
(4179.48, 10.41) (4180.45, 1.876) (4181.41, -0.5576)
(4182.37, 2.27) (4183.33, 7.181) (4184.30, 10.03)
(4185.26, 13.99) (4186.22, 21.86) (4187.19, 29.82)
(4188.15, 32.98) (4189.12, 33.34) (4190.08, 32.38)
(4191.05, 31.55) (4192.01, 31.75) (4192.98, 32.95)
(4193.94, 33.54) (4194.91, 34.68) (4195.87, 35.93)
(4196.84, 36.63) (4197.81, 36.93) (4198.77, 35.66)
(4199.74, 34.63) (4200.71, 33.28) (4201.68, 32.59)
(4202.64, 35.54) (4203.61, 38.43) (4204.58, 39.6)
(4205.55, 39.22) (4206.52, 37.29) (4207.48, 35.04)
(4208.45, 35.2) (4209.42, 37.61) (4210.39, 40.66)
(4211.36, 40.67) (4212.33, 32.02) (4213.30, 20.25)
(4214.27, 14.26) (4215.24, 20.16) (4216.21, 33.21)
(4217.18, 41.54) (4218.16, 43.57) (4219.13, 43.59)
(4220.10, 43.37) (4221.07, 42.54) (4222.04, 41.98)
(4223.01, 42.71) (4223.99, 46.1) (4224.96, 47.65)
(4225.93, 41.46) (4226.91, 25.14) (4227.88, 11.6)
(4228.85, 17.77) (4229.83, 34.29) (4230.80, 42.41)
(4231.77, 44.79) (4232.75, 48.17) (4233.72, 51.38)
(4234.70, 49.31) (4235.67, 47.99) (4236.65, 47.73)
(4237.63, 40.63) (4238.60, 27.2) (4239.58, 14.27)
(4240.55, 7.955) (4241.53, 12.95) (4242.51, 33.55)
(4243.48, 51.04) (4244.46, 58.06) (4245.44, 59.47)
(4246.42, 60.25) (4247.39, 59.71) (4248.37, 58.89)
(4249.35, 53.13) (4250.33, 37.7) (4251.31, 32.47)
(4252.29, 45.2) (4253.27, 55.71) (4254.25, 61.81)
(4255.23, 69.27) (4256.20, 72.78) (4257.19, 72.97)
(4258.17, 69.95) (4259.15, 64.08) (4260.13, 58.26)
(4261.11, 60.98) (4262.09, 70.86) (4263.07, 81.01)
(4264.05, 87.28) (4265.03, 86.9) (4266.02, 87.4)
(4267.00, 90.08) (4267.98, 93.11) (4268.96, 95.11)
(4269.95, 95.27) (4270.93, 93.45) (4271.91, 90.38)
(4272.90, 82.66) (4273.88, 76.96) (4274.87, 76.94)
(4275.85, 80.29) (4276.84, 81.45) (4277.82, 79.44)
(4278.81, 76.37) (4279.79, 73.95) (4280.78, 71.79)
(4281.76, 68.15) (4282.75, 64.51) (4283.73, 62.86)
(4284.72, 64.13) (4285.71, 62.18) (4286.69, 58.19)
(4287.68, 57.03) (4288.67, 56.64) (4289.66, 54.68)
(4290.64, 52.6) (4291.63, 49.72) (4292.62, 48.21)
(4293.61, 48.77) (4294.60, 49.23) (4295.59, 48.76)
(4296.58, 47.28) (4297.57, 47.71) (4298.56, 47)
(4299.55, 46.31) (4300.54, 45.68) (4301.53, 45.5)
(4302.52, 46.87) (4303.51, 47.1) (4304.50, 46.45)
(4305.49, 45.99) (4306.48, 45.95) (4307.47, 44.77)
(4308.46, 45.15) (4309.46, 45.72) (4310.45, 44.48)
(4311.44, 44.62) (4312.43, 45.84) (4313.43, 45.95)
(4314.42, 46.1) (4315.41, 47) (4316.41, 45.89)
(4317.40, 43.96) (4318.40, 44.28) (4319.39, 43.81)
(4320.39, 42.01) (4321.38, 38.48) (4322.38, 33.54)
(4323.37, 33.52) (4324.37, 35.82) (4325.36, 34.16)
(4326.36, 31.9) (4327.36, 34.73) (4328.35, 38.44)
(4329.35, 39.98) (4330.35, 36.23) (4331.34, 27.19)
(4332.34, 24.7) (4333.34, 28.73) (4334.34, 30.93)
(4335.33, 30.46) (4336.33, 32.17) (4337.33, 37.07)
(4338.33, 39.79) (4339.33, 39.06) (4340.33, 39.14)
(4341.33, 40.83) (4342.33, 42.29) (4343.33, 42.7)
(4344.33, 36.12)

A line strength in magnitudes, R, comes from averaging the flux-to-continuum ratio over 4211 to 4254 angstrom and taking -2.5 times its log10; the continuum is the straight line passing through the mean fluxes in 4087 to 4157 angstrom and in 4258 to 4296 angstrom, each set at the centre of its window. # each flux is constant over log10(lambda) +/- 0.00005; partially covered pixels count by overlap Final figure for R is 0.40 mag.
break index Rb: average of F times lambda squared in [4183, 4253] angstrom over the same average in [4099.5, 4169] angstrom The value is 1.76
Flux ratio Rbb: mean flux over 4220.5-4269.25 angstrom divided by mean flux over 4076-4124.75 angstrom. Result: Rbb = 2.4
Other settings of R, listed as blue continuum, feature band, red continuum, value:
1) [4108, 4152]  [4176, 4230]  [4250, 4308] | 0.36 mag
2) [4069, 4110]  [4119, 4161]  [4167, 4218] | 0.16 mag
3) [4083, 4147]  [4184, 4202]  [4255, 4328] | 0.23 mag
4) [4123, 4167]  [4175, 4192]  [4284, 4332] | 0.28 mag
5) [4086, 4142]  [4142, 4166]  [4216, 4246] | 0.47 mag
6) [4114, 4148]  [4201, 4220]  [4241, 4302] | 0.27 mag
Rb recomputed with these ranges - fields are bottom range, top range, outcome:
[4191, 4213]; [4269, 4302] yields 1.87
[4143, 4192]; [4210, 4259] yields 2.22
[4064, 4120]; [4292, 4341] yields 2.12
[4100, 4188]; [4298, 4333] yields 2.17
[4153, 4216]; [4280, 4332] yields 1.88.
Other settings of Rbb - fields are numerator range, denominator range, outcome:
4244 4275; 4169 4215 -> 2.58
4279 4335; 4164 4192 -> 2.27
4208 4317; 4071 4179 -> 2.47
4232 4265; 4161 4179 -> 2.30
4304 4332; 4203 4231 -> 1.16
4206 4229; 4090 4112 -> 1.61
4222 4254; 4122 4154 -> 2.14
